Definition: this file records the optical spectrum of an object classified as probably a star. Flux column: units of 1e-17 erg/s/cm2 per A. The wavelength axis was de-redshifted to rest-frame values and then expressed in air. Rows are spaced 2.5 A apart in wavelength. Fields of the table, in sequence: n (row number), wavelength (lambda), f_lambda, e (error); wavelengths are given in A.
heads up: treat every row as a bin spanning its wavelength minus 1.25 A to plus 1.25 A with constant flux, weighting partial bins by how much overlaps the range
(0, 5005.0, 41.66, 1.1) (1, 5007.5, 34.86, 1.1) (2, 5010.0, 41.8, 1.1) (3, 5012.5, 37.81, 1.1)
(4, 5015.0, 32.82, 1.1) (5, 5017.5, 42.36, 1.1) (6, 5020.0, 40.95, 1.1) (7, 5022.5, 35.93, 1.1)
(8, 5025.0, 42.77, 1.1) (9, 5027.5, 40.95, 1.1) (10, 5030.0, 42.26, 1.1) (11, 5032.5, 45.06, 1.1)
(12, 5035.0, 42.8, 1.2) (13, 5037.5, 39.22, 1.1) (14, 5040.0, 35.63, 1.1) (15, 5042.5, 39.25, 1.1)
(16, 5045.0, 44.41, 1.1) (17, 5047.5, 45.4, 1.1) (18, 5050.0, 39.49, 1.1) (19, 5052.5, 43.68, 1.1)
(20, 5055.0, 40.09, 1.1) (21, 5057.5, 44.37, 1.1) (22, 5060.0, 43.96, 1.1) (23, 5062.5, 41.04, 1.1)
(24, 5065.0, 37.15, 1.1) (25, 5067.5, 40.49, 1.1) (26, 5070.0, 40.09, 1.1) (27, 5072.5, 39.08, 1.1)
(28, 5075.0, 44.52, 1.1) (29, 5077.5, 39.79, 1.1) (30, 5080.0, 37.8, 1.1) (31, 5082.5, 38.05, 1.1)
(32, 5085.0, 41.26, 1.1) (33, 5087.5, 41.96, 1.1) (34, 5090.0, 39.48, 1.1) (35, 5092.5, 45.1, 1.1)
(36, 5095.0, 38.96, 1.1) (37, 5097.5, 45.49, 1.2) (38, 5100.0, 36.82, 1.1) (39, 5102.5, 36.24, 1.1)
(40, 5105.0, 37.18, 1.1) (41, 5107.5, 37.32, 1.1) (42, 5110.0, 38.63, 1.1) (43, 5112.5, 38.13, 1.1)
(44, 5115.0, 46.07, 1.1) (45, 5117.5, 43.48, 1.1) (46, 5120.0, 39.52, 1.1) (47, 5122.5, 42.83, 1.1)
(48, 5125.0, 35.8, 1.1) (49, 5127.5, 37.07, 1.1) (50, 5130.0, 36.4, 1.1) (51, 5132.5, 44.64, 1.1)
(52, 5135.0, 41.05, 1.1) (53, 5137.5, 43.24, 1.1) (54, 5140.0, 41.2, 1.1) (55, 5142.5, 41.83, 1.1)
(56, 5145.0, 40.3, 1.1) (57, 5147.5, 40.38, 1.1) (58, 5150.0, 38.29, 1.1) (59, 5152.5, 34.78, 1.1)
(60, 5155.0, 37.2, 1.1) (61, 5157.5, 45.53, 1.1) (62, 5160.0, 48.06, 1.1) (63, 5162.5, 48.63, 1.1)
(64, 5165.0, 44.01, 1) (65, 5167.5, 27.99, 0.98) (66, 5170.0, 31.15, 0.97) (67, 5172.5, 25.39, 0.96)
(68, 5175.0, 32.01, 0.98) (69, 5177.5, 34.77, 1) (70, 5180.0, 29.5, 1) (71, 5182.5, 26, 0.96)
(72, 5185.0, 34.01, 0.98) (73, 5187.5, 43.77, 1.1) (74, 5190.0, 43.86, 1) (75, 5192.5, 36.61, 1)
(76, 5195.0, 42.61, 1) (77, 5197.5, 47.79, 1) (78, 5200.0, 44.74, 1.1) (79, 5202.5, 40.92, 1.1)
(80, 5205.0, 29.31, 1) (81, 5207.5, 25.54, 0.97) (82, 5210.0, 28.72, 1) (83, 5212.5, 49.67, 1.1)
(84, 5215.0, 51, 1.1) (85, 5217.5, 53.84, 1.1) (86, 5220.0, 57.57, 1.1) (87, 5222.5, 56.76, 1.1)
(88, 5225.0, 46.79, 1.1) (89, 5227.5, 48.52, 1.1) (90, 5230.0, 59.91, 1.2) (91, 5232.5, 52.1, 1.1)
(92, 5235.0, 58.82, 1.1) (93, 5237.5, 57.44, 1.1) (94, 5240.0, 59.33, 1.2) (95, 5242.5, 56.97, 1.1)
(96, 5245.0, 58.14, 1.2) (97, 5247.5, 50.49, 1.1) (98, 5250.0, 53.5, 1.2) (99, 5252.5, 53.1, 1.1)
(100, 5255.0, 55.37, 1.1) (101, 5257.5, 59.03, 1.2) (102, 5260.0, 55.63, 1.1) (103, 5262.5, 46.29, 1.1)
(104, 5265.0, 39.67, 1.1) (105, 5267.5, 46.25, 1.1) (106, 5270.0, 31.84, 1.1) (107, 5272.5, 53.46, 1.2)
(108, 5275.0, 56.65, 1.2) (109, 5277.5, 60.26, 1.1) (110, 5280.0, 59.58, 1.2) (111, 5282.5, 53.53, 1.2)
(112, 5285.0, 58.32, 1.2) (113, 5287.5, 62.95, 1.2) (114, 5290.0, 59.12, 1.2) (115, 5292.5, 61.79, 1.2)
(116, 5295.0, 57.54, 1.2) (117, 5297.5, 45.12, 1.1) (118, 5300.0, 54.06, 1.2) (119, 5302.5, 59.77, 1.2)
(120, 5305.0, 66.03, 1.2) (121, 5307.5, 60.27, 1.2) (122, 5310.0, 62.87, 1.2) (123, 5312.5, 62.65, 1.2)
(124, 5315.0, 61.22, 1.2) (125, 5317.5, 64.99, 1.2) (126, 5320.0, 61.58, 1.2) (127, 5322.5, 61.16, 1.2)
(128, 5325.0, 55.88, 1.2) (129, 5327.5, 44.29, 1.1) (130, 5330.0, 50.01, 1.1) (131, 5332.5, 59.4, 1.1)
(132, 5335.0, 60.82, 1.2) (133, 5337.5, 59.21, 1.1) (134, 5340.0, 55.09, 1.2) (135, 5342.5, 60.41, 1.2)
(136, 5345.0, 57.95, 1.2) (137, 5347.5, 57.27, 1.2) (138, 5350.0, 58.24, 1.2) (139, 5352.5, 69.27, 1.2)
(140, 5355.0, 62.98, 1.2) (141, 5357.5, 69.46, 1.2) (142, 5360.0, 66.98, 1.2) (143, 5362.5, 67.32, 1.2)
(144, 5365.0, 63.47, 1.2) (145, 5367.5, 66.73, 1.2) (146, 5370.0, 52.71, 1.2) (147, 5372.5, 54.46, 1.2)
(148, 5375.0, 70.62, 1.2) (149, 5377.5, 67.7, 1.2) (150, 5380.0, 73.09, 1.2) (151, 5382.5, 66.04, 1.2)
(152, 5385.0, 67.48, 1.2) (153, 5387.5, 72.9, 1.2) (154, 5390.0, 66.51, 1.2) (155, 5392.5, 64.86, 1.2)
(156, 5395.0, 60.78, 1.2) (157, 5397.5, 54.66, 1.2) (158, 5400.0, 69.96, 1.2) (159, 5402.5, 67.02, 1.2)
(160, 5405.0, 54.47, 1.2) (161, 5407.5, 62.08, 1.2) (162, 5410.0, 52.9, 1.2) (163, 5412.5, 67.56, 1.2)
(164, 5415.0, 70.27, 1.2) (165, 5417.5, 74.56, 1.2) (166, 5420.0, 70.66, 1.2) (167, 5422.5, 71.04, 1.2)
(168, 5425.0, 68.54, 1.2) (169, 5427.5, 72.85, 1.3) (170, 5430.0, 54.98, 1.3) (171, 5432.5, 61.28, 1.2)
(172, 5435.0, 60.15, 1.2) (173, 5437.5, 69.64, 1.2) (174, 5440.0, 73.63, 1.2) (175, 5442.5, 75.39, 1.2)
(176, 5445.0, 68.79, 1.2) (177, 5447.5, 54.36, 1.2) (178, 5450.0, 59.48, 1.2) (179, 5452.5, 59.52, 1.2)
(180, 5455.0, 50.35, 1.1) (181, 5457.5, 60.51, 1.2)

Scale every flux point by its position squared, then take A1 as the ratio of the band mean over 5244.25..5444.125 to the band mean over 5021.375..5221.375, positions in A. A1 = 1.6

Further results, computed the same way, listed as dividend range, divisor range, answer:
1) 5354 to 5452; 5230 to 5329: 1.22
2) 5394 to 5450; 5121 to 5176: 1.85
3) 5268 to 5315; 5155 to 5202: 1.56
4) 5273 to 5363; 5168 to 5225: 1.58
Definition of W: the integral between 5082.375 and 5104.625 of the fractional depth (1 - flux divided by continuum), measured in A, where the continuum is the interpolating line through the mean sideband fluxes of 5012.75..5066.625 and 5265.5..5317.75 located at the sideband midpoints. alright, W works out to 1.94 A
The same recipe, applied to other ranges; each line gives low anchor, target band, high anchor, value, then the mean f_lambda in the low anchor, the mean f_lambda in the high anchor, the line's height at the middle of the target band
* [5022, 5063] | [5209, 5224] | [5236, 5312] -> 0.6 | 41.7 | 55.2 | 51.9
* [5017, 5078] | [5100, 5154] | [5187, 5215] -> 1.1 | 41.2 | 39.8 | 40.5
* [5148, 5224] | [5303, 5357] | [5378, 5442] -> -3.0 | 39.7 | 66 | 56.6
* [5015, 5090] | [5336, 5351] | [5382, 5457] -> 0.4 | 40.9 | 64.7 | 59.8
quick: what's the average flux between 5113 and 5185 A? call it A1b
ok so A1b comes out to 38.4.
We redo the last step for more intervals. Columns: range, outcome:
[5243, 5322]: 55.9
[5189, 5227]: 43.8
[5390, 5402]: 63.3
